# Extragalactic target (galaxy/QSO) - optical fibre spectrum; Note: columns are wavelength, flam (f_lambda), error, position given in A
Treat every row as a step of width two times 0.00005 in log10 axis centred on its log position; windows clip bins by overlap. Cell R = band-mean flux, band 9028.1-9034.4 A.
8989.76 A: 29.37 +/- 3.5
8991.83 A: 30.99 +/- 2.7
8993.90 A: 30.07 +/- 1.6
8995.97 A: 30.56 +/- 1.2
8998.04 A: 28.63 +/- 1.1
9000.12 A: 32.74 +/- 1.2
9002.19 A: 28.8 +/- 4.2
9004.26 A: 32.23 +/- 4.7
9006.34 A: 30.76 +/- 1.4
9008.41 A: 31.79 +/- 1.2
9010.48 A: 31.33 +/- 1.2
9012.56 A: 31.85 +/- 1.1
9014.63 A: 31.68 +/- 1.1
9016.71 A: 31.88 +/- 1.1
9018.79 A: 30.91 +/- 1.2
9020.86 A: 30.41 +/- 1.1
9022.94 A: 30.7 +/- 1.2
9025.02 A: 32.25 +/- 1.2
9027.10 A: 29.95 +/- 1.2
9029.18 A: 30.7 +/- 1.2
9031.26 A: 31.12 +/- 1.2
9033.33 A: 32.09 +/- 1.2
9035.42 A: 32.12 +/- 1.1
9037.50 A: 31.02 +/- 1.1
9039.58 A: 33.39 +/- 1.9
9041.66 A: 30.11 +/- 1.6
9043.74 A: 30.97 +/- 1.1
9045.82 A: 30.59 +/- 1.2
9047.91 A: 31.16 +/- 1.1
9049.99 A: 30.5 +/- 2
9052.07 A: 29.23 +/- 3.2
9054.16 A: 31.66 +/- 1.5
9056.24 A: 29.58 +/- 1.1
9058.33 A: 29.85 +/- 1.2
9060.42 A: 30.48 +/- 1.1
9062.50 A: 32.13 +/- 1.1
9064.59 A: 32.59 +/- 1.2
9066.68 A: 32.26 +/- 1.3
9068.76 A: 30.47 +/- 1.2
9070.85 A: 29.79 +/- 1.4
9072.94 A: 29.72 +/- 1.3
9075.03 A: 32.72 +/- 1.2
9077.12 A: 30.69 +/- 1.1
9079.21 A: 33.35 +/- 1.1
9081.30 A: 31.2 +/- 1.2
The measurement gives 31.3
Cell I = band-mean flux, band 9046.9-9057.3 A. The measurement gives 30.4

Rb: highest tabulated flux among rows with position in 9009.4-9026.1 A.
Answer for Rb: 32.25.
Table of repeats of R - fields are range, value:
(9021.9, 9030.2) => 30.9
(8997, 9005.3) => 30.6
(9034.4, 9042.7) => 31.7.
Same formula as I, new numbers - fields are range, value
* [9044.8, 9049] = 30.8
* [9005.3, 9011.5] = 31.3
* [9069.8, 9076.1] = 30.7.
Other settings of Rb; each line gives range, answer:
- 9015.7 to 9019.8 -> 31.88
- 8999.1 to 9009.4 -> 32.74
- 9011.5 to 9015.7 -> 31.85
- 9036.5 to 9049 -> 33.39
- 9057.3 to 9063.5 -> 32.13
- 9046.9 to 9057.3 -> 31.66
